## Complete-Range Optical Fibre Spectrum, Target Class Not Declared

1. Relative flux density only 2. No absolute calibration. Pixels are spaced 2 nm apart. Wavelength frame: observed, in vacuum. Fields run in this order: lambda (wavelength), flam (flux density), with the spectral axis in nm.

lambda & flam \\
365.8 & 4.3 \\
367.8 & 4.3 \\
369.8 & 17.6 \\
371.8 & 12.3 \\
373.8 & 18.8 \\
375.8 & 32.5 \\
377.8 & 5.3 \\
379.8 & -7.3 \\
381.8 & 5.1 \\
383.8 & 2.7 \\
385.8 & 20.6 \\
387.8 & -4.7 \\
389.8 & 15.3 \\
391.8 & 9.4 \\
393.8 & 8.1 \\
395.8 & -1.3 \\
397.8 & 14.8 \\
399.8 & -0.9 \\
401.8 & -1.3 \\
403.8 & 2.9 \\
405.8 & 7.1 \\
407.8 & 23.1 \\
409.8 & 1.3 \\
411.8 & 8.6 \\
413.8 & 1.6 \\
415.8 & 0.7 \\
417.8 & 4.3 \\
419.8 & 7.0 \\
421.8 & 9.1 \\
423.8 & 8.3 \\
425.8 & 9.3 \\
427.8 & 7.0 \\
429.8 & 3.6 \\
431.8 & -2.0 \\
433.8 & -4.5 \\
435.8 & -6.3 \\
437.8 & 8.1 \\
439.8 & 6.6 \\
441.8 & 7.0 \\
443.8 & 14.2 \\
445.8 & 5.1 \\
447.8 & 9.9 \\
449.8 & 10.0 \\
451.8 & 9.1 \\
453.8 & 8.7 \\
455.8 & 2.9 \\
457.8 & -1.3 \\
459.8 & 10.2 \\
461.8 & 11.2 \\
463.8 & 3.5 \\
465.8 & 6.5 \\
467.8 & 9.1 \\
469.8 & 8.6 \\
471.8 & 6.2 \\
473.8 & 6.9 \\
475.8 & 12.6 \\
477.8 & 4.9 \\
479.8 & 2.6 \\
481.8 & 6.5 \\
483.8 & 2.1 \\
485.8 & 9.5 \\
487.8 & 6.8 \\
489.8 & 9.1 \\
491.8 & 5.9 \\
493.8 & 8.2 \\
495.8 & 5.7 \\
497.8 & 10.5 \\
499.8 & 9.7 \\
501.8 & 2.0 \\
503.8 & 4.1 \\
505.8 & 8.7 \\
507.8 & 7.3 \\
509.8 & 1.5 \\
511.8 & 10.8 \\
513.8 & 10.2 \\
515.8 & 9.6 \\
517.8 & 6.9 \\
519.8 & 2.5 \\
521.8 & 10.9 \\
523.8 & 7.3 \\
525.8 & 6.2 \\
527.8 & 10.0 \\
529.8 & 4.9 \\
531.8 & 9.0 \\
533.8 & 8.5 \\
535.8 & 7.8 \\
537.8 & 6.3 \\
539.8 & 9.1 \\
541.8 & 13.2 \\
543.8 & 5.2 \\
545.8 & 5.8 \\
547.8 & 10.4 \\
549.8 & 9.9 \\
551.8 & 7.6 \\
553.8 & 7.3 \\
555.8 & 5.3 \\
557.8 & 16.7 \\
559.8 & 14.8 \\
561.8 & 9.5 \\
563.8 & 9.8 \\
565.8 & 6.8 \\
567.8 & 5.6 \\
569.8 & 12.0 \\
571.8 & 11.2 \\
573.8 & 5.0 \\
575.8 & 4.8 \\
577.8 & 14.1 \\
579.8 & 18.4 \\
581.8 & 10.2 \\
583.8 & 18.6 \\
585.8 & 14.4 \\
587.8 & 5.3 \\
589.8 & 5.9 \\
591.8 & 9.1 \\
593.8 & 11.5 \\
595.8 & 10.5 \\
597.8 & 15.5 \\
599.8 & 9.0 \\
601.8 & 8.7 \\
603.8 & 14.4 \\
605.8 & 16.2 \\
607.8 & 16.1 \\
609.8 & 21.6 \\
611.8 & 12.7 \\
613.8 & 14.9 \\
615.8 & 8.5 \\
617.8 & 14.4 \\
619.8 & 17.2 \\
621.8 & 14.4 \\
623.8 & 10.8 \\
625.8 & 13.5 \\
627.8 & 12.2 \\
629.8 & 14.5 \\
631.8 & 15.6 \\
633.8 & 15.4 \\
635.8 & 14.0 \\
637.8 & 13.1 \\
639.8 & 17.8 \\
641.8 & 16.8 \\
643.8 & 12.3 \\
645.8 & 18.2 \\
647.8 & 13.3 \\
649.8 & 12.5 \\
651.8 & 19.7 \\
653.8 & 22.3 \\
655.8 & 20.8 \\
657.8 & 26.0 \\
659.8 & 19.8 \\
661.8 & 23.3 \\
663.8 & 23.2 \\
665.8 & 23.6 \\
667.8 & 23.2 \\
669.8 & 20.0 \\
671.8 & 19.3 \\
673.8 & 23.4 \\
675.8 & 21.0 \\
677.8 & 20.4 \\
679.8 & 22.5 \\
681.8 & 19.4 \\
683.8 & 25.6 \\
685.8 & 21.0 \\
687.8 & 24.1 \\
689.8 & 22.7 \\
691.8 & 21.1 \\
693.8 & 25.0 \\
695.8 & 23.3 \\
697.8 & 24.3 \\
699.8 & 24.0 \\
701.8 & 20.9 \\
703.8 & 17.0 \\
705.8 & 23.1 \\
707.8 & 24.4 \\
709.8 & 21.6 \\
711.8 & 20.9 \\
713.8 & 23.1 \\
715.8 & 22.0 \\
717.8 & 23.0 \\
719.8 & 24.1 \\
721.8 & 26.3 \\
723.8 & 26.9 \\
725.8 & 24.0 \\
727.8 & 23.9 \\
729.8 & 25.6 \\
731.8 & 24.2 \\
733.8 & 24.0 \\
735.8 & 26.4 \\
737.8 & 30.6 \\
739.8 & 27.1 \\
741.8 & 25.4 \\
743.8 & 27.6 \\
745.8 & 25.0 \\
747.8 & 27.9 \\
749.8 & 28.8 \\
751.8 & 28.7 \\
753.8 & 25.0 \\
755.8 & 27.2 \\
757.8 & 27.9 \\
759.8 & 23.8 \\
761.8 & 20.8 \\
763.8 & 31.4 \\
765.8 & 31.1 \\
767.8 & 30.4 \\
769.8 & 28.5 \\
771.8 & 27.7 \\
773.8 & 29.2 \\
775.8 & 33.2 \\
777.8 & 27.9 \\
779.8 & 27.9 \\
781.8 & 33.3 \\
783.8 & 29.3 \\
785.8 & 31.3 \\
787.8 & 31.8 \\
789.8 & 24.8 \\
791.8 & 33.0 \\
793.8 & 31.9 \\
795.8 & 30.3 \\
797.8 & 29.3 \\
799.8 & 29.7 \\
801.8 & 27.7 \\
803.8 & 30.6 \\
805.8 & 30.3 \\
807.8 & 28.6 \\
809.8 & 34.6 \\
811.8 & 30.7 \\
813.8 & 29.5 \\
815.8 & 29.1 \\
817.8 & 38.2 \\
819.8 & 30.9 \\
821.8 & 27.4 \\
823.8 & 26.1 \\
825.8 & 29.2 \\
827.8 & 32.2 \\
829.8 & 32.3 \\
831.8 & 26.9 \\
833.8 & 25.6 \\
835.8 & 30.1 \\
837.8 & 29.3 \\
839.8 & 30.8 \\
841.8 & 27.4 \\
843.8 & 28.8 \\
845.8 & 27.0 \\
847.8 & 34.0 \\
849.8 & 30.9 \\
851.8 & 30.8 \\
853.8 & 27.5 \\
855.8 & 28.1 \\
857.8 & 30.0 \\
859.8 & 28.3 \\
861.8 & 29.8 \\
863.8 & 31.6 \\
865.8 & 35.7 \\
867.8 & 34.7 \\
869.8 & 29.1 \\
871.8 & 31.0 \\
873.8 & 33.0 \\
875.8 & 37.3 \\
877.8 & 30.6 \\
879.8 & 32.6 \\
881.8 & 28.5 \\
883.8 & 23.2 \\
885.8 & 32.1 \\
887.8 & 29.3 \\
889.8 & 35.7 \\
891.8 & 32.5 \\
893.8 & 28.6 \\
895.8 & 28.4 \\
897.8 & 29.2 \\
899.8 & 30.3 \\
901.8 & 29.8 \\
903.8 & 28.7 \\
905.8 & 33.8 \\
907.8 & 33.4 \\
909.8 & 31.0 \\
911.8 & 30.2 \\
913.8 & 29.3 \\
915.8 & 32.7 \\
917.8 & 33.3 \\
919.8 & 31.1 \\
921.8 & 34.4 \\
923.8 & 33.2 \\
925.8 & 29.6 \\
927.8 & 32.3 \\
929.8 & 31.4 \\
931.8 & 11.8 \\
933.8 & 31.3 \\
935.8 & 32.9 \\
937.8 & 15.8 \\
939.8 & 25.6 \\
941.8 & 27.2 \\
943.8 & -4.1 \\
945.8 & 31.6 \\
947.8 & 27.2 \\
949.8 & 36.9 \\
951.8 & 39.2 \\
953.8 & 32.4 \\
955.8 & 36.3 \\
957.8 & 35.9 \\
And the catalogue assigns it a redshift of 0.634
